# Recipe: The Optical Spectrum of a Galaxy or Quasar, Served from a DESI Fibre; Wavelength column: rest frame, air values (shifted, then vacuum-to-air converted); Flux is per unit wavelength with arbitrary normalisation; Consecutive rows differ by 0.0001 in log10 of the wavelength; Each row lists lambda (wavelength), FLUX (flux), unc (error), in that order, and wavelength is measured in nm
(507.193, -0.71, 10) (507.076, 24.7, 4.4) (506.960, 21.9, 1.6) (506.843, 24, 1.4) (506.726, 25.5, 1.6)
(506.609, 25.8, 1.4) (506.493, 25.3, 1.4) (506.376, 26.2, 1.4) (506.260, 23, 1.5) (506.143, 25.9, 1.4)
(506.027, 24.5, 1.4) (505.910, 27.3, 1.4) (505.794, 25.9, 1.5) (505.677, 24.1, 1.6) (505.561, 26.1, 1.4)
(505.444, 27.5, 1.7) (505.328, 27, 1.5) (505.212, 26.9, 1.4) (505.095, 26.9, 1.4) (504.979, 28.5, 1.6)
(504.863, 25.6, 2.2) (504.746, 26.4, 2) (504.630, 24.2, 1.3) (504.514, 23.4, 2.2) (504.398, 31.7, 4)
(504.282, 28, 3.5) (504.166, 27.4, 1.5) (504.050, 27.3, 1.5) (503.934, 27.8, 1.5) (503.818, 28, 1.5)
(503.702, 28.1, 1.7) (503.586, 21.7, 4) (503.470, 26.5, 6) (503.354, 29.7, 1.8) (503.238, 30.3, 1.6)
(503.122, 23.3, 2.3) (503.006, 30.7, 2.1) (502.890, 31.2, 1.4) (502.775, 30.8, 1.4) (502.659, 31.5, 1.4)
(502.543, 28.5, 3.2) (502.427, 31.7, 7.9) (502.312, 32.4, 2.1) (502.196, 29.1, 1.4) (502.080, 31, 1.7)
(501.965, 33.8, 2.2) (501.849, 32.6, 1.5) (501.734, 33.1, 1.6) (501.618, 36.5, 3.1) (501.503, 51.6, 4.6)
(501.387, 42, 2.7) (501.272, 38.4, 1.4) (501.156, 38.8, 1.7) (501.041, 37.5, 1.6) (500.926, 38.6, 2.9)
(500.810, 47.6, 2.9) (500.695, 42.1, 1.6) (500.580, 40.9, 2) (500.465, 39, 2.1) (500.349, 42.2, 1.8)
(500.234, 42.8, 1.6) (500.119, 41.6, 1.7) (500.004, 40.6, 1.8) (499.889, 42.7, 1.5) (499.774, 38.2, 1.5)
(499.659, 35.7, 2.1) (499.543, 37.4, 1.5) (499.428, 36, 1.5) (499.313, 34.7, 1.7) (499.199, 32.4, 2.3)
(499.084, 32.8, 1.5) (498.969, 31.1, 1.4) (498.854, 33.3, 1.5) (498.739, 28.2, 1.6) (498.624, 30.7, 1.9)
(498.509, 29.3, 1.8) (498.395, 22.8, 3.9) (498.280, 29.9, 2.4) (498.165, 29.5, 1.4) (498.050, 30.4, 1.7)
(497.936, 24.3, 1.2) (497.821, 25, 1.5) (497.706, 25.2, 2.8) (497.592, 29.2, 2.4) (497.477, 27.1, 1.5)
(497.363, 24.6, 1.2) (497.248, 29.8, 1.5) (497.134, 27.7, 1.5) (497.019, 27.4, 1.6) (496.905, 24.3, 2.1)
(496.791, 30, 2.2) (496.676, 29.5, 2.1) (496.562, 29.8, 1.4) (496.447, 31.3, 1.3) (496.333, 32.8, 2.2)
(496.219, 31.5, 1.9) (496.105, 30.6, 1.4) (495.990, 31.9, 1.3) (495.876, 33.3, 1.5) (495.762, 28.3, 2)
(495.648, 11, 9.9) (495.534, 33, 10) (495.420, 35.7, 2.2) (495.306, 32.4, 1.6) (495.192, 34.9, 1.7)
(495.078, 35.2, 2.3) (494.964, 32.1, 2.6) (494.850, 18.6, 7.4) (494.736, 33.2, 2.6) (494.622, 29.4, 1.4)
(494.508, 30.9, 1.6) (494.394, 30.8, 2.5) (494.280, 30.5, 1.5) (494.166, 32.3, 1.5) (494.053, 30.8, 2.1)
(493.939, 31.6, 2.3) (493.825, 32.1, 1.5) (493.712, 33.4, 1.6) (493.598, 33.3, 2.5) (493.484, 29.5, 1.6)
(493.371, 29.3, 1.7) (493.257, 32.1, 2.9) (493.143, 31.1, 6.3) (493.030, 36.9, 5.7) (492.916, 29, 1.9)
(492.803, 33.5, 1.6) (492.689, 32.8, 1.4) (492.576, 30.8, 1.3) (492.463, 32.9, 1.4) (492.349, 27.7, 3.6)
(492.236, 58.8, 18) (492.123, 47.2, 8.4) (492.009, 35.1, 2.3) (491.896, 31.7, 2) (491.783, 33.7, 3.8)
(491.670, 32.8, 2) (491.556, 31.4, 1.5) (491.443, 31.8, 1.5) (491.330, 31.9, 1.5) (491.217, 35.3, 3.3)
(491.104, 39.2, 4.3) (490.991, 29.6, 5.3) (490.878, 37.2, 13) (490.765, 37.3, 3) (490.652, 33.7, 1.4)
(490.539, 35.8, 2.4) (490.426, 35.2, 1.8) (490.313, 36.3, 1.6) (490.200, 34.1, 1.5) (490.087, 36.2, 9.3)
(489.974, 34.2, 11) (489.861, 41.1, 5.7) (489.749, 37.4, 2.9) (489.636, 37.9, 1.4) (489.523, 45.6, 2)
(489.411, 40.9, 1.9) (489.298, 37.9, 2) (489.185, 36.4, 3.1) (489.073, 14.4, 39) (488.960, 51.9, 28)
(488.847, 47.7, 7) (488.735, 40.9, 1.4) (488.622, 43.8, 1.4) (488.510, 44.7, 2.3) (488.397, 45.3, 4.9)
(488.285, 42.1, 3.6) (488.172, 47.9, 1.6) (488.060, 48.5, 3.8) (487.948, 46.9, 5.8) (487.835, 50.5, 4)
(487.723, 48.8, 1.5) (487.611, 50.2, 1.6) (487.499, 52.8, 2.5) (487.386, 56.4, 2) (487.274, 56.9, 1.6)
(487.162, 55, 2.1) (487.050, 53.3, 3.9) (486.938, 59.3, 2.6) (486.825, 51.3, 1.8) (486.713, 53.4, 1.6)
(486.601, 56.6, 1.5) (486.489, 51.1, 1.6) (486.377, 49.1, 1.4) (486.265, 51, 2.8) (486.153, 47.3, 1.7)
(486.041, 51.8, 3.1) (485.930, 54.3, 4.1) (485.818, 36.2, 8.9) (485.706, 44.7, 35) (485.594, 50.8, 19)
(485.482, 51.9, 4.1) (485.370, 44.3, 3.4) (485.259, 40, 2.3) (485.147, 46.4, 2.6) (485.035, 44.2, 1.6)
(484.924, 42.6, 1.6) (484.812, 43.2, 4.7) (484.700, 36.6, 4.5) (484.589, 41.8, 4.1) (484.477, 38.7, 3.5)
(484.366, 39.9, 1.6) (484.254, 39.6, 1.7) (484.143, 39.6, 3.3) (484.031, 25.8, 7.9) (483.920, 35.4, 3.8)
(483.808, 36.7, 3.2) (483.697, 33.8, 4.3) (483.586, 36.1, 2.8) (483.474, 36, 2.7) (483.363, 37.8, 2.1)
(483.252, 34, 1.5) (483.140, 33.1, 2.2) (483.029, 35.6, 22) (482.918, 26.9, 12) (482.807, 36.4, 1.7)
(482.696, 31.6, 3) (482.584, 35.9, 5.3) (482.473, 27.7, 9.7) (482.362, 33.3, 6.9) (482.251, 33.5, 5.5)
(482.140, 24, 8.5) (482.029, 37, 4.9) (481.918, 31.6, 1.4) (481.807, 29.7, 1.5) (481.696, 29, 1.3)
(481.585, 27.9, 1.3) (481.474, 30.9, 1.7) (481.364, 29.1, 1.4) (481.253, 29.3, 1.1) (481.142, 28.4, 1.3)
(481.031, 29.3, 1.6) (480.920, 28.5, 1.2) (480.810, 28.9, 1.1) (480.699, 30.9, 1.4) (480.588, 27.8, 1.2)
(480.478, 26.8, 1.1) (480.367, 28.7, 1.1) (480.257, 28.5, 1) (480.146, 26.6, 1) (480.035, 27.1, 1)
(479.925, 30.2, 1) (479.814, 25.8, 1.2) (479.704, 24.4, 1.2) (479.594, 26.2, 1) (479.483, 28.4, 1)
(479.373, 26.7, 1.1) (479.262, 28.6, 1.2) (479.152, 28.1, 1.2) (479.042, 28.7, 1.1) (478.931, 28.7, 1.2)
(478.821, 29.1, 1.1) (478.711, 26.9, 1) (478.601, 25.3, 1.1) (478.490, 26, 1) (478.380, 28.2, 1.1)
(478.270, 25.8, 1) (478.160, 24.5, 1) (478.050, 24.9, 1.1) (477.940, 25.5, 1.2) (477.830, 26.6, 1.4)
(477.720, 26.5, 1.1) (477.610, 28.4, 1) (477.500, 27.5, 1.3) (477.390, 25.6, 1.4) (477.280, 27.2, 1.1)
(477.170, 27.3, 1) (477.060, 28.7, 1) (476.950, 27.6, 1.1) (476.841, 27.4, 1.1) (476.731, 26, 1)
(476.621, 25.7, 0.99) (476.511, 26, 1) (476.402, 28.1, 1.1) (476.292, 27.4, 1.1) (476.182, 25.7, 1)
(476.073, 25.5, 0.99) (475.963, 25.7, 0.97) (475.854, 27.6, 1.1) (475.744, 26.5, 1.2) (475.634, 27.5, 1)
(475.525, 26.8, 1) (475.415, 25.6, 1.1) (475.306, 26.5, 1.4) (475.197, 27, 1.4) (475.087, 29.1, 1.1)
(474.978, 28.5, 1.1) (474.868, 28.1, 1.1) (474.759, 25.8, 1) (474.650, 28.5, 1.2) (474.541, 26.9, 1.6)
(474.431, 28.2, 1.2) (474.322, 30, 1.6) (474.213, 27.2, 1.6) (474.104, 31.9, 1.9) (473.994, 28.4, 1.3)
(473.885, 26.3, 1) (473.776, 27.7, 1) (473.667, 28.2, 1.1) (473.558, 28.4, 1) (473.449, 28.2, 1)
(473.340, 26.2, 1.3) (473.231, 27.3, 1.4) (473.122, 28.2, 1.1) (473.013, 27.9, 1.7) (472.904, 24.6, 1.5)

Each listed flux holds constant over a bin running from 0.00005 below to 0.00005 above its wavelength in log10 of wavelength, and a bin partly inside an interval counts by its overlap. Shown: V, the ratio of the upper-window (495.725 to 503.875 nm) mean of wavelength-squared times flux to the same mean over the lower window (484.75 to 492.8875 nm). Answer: 0.80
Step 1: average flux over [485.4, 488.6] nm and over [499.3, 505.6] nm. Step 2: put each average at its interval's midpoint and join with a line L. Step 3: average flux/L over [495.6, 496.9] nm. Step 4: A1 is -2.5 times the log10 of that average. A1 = 0.34 mag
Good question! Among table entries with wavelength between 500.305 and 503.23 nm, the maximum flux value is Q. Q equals 51.6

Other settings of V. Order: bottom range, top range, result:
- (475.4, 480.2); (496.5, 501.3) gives 1.35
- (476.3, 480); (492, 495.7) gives 1.28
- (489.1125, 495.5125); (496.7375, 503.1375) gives 1.01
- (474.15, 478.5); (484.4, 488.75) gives 1.86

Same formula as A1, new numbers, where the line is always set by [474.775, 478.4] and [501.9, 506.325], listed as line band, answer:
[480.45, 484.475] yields -0.19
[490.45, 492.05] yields -0.24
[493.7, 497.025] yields -0.11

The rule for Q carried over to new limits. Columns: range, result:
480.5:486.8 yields 56.6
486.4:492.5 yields 59.3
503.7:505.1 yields 31.7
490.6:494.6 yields 58.8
